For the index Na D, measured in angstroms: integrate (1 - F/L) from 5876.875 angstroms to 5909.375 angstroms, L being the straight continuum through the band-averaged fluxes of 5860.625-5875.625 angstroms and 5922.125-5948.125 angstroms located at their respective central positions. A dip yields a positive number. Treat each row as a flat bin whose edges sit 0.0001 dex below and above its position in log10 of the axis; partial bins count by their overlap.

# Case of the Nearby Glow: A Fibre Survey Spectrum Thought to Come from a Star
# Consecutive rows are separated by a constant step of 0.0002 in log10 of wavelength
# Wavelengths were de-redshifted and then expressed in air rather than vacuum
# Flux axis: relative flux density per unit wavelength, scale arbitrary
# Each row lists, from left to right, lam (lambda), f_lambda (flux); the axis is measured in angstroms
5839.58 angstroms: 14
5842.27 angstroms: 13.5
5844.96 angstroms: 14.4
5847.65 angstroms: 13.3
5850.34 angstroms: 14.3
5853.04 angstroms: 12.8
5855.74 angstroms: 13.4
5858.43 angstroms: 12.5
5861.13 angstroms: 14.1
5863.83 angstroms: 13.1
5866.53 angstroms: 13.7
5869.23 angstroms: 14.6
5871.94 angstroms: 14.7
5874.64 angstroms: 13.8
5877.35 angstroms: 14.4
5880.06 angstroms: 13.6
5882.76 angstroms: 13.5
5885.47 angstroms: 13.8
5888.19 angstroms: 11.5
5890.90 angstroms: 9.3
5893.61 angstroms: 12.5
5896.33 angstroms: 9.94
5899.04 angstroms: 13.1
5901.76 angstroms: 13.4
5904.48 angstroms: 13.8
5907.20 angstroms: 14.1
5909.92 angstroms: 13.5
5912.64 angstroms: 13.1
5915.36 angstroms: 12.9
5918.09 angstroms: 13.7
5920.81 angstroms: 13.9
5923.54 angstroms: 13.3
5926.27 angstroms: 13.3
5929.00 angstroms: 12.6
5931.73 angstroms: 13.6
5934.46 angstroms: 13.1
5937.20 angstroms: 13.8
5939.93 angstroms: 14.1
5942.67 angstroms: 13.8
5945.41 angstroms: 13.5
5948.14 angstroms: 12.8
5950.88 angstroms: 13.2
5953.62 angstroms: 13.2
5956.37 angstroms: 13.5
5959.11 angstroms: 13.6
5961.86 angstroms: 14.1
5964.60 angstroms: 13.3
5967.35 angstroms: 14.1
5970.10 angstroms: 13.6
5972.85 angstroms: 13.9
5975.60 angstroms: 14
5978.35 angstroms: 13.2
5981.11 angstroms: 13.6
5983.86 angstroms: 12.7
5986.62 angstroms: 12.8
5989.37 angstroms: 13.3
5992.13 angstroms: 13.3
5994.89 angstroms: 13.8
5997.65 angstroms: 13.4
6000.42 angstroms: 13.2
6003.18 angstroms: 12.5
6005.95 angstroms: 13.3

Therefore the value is 2.5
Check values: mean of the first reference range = 14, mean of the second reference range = 13.4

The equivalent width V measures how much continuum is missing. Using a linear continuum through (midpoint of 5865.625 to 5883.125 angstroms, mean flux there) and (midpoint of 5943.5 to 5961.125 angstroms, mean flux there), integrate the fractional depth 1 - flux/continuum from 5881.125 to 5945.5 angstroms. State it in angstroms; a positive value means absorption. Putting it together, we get 3.11 angstroms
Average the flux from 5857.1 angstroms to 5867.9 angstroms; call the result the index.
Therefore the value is 13.4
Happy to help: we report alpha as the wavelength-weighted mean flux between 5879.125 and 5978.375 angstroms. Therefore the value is 13.2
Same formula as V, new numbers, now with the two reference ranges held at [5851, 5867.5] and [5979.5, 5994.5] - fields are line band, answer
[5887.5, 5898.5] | 1.93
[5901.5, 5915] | -0.29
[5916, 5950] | -0.54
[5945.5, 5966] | -0.28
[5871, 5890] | -0.30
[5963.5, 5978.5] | -0.60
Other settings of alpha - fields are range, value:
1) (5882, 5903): 12.1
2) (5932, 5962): 13.5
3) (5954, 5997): 13.5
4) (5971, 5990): 13.4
